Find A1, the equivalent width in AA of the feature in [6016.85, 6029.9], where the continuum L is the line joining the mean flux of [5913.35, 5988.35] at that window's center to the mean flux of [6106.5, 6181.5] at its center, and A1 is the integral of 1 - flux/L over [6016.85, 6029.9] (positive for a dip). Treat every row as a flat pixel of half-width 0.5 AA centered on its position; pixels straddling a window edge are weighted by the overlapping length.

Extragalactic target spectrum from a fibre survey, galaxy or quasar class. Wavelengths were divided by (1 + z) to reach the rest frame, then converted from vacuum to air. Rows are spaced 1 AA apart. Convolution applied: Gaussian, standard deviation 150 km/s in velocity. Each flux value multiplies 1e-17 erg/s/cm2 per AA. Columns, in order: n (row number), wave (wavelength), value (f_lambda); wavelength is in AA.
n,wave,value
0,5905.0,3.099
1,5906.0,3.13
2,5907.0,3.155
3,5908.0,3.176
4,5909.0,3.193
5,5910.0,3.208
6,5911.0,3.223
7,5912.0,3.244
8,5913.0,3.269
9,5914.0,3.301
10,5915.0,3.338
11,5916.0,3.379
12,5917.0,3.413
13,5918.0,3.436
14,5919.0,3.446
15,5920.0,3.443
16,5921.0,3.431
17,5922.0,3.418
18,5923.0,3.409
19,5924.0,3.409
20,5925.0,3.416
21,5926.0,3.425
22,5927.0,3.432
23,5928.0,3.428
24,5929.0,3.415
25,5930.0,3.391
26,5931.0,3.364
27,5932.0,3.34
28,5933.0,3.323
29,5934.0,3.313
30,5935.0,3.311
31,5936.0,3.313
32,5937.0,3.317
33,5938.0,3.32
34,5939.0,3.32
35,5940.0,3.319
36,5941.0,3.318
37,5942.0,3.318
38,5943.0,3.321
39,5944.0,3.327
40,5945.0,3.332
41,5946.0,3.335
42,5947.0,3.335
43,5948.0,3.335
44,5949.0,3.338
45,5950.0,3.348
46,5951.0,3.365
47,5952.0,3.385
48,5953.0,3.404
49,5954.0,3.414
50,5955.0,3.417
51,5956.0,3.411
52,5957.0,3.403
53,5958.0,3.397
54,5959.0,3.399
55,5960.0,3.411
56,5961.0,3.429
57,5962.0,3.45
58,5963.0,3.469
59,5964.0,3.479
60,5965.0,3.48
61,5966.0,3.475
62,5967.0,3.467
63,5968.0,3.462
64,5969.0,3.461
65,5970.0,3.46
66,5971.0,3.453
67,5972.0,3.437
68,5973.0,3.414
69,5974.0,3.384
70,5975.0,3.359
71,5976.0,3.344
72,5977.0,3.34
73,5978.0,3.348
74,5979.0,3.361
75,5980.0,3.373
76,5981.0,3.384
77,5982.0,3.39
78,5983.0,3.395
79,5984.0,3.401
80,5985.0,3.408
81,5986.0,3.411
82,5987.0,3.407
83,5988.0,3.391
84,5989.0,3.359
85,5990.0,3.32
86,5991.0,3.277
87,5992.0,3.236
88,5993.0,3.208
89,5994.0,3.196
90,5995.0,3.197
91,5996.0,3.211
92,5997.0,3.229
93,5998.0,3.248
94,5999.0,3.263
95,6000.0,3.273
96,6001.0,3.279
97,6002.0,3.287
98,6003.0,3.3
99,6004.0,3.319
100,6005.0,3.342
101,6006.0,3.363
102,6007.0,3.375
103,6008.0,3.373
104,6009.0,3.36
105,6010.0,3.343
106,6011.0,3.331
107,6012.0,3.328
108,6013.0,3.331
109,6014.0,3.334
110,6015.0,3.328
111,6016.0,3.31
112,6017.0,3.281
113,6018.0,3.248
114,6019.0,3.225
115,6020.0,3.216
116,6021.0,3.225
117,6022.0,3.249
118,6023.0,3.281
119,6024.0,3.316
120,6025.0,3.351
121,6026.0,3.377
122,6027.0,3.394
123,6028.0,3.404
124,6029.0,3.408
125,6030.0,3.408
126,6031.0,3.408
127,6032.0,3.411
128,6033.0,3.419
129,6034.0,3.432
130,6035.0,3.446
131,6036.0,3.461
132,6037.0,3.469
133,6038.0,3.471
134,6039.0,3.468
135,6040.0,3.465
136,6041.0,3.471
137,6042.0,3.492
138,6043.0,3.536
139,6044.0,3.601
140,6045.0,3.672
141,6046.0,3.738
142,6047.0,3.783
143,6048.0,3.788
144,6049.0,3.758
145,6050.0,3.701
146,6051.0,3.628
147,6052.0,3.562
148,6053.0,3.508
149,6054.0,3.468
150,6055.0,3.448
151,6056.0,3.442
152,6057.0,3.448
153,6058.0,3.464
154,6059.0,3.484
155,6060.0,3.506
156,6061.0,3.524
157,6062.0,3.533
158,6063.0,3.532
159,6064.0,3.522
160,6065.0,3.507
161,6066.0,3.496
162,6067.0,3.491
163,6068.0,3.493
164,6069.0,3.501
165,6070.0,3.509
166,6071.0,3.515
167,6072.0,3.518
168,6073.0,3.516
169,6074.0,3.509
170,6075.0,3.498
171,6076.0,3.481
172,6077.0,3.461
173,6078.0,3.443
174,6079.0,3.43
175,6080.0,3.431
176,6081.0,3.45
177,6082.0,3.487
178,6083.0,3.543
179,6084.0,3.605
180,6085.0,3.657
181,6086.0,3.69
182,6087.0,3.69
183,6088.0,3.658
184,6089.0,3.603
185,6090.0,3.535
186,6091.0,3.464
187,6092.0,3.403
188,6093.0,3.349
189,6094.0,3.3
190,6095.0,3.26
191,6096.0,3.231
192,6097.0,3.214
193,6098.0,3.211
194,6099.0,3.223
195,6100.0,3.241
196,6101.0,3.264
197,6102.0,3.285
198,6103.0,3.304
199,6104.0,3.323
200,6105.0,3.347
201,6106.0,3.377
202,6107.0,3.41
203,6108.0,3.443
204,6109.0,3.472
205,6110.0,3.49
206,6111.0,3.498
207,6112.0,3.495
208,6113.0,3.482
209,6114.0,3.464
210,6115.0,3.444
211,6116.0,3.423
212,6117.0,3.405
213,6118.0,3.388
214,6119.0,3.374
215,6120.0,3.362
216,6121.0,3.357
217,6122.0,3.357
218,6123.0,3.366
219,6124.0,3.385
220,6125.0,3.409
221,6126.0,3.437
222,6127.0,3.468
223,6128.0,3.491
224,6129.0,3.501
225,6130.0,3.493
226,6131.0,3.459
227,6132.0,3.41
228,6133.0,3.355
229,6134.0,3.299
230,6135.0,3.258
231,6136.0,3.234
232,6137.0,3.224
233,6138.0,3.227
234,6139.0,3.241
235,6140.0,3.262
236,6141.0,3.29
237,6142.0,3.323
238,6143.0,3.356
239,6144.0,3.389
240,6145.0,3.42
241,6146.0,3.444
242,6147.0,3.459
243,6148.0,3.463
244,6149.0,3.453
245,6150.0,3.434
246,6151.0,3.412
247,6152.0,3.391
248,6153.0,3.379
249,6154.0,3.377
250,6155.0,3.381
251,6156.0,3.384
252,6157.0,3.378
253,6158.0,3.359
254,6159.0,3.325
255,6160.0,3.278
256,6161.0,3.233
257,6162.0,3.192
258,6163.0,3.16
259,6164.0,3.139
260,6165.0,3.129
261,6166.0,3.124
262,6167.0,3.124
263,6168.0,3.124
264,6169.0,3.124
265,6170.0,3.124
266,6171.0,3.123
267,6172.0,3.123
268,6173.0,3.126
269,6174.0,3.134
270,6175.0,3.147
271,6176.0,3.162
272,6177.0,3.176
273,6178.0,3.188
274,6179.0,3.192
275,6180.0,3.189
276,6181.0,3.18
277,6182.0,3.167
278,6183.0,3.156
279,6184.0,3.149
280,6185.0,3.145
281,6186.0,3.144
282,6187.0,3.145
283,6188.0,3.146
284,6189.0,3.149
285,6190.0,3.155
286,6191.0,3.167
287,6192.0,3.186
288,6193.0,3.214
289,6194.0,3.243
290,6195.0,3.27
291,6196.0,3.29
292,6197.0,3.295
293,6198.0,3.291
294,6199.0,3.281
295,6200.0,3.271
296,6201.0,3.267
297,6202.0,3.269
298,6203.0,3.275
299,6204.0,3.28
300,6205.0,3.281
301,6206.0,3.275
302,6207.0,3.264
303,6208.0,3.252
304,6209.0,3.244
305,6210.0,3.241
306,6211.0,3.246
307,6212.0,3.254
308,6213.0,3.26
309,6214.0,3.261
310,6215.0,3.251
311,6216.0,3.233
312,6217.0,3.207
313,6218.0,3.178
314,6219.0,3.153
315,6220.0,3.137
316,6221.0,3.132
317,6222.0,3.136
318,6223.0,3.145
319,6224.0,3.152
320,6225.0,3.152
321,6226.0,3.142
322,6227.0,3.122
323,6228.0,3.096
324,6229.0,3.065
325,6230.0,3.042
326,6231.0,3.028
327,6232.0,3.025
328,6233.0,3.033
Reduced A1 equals 0.21 AA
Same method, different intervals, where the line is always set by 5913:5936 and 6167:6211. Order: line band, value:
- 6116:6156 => -1.74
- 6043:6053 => -1.14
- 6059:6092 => -2.44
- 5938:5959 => 0.07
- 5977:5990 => -0.14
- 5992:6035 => 0.11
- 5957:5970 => -0.34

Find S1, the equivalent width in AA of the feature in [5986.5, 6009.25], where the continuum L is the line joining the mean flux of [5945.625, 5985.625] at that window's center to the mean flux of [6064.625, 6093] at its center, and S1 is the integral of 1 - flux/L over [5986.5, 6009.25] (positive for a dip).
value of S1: 0.93 AA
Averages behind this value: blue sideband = 3.4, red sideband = 3.52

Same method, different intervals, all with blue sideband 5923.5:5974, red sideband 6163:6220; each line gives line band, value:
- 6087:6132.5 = -1.9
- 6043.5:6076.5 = -2.5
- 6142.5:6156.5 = -0.8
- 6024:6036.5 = -0.3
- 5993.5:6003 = 0.3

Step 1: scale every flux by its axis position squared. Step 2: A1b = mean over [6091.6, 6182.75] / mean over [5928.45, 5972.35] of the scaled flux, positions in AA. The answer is 1.04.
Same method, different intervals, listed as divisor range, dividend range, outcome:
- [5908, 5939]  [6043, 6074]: 1.11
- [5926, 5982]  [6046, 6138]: 1.07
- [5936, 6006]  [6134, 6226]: 1.03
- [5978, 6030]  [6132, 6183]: 1.03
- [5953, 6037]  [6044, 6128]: 1.06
